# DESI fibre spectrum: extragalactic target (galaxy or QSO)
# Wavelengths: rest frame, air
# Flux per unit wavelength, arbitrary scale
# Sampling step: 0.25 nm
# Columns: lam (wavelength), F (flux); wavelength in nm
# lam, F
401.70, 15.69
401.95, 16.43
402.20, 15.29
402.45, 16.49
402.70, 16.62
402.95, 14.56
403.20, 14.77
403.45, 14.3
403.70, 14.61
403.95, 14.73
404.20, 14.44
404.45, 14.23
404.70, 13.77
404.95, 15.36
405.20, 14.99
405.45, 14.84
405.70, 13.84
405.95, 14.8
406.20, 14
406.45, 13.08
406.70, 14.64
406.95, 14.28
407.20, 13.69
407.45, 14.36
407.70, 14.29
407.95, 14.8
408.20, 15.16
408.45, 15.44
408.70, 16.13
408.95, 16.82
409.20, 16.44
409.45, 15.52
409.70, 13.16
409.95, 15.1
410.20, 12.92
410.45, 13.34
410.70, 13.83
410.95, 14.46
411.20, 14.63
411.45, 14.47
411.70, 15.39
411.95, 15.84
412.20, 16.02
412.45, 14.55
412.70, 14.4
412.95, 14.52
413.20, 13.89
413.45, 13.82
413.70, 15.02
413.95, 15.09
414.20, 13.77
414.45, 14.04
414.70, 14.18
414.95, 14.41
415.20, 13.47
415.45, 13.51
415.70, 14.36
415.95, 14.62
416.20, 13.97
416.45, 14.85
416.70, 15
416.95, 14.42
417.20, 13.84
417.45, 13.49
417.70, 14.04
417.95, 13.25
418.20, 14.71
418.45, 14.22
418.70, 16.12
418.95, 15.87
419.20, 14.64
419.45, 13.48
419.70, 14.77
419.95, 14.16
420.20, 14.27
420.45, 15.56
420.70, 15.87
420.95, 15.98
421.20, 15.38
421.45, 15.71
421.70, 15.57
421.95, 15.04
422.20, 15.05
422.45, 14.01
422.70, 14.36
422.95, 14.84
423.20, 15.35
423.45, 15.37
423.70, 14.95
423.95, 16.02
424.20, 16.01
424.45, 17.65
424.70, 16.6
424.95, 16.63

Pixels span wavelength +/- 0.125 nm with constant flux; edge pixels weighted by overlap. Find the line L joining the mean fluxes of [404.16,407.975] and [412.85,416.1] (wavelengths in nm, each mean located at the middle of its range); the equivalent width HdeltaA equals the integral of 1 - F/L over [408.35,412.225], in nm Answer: -0.18 nm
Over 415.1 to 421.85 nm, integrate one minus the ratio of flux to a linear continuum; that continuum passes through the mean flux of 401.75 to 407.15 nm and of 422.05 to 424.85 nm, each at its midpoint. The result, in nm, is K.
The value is 0.29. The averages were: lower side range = 14.8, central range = 14.6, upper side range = 15.5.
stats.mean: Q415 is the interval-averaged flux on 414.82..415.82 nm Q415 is 13.9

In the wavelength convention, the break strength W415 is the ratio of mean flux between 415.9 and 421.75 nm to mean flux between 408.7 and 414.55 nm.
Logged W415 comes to 1.00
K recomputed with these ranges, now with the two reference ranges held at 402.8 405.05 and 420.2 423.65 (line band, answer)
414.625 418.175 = 0.21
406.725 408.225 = 0.03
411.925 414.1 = 0.02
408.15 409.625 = -0.11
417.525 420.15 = 0.10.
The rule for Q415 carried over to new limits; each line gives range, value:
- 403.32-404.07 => 14.5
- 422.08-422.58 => 14.5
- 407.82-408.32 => 15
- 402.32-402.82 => 16.5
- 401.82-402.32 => 15.9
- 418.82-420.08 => 14.6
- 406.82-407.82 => 14.2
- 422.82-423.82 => 15.1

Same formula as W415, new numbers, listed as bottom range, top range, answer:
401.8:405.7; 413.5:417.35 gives 0.95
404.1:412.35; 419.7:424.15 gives 1.03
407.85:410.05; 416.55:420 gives 0.94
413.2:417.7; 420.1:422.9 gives 1.07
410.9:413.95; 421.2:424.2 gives 1.03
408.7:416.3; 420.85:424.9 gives 1.07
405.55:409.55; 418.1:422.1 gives 1.02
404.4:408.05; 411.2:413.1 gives 1.05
